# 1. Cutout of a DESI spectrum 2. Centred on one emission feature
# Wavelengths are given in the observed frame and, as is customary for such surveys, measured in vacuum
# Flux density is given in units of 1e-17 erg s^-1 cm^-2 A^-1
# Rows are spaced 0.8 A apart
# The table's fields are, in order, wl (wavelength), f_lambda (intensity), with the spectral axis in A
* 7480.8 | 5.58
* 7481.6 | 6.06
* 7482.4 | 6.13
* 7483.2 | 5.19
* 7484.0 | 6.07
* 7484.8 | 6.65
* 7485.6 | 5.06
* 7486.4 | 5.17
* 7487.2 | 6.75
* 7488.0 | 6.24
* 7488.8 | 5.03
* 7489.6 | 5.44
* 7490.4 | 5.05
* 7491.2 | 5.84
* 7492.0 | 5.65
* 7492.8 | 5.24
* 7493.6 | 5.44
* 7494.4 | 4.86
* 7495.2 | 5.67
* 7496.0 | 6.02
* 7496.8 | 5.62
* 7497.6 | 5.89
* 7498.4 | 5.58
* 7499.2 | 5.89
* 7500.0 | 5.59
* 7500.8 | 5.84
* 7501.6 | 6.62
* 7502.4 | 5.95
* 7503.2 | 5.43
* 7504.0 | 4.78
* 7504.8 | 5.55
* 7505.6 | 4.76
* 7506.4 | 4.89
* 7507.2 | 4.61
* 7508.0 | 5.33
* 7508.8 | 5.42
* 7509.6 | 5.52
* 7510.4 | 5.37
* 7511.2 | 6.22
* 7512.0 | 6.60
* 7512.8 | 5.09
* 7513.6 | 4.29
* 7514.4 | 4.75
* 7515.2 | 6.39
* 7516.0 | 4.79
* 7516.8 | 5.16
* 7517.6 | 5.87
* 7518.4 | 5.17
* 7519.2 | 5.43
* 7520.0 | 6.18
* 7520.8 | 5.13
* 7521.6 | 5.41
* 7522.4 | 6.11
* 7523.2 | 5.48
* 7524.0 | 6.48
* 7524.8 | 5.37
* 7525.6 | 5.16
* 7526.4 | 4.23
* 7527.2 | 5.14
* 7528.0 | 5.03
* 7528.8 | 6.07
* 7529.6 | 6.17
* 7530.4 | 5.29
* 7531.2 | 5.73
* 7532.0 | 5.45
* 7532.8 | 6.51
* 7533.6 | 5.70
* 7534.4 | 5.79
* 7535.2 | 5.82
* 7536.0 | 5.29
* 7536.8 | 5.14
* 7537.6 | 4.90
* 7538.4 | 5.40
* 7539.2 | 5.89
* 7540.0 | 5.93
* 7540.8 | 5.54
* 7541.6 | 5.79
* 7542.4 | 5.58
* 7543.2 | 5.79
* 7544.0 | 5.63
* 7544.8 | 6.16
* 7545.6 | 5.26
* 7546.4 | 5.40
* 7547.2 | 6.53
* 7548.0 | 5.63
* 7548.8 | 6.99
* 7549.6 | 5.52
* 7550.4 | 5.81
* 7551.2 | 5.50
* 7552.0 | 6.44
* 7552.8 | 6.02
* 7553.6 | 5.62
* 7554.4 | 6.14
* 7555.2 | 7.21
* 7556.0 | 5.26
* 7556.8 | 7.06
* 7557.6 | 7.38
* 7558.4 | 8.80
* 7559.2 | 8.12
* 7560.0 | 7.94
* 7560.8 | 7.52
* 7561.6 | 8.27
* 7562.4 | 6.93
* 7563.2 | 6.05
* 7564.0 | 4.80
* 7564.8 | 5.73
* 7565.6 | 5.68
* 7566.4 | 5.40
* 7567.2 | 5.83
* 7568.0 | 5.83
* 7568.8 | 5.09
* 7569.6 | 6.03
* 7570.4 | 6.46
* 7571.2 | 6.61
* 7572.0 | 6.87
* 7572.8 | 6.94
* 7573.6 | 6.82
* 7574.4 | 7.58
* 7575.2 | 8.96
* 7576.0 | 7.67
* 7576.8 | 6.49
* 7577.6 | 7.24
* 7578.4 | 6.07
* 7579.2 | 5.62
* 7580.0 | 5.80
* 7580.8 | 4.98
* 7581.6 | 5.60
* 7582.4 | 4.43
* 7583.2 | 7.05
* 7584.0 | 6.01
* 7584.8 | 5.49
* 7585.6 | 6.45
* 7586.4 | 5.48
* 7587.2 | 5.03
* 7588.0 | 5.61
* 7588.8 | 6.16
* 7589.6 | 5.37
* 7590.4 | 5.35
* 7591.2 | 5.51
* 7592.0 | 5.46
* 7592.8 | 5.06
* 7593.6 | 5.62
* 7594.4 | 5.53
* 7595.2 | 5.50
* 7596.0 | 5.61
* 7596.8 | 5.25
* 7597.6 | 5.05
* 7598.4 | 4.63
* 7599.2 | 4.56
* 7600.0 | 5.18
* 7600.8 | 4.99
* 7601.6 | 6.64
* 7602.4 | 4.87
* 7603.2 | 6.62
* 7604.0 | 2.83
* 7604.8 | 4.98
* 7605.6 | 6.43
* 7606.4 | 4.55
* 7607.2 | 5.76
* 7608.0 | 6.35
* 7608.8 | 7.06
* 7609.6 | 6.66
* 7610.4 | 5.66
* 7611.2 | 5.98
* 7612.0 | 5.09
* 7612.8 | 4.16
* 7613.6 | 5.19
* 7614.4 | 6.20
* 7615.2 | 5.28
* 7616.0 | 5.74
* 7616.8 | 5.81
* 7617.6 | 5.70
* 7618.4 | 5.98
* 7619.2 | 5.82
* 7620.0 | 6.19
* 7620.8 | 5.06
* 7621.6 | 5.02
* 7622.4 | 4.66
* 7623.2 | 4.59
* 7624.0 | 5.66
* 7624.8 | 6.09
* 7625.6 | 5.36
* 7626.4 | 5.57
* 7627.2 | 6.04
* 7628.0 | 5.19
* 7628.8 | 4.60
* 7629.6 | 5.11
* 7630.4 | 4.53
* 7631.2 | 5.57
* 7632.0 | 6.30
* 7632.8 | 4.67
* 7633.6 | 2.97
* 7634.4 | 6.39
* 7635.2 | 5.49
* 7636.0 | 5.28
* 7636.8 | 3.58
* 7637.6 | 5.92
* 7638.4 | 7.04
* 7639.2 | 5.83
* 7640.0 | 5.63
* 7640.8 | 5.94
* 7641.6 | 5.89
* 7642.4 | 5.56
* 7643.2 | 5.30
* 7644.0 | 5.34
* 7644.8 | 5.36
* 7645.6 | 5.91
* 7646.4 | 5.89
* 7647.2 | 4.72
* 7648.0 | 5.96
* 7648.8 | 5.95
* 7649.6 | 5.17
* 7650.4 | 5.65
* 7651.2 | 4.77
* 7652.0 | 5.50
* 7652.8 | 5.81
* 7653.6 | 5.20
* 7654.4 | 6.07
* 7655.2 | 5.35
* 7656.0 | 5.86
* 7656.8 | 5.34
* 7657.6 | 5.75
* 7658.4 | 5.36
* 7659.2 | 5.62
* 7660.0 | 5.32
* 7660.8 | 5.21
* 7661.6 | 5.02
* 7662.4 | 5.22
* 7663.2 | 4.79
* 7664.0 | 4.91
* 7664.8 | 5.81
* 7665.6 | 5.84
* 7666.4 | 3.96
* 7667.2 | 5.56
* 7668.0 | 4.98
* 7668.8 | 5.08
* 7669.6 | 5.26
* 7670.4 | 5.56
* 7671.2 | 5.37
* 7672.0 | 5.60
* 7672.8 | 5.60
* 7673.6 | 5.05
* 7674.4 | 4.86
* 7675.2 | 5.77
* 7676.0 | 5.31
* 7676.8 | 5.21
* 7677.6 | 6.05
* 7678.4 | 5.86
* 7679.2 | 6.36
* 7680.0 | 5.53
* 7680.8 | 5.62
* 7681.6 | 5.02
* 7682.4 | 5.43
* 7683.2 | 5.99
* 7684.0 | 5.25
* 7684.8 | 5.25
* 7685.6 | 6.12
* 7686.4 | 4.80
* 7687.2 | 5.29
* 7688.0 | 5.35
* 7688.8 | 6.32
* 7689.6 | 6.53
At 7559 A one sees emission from [S II] 6716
